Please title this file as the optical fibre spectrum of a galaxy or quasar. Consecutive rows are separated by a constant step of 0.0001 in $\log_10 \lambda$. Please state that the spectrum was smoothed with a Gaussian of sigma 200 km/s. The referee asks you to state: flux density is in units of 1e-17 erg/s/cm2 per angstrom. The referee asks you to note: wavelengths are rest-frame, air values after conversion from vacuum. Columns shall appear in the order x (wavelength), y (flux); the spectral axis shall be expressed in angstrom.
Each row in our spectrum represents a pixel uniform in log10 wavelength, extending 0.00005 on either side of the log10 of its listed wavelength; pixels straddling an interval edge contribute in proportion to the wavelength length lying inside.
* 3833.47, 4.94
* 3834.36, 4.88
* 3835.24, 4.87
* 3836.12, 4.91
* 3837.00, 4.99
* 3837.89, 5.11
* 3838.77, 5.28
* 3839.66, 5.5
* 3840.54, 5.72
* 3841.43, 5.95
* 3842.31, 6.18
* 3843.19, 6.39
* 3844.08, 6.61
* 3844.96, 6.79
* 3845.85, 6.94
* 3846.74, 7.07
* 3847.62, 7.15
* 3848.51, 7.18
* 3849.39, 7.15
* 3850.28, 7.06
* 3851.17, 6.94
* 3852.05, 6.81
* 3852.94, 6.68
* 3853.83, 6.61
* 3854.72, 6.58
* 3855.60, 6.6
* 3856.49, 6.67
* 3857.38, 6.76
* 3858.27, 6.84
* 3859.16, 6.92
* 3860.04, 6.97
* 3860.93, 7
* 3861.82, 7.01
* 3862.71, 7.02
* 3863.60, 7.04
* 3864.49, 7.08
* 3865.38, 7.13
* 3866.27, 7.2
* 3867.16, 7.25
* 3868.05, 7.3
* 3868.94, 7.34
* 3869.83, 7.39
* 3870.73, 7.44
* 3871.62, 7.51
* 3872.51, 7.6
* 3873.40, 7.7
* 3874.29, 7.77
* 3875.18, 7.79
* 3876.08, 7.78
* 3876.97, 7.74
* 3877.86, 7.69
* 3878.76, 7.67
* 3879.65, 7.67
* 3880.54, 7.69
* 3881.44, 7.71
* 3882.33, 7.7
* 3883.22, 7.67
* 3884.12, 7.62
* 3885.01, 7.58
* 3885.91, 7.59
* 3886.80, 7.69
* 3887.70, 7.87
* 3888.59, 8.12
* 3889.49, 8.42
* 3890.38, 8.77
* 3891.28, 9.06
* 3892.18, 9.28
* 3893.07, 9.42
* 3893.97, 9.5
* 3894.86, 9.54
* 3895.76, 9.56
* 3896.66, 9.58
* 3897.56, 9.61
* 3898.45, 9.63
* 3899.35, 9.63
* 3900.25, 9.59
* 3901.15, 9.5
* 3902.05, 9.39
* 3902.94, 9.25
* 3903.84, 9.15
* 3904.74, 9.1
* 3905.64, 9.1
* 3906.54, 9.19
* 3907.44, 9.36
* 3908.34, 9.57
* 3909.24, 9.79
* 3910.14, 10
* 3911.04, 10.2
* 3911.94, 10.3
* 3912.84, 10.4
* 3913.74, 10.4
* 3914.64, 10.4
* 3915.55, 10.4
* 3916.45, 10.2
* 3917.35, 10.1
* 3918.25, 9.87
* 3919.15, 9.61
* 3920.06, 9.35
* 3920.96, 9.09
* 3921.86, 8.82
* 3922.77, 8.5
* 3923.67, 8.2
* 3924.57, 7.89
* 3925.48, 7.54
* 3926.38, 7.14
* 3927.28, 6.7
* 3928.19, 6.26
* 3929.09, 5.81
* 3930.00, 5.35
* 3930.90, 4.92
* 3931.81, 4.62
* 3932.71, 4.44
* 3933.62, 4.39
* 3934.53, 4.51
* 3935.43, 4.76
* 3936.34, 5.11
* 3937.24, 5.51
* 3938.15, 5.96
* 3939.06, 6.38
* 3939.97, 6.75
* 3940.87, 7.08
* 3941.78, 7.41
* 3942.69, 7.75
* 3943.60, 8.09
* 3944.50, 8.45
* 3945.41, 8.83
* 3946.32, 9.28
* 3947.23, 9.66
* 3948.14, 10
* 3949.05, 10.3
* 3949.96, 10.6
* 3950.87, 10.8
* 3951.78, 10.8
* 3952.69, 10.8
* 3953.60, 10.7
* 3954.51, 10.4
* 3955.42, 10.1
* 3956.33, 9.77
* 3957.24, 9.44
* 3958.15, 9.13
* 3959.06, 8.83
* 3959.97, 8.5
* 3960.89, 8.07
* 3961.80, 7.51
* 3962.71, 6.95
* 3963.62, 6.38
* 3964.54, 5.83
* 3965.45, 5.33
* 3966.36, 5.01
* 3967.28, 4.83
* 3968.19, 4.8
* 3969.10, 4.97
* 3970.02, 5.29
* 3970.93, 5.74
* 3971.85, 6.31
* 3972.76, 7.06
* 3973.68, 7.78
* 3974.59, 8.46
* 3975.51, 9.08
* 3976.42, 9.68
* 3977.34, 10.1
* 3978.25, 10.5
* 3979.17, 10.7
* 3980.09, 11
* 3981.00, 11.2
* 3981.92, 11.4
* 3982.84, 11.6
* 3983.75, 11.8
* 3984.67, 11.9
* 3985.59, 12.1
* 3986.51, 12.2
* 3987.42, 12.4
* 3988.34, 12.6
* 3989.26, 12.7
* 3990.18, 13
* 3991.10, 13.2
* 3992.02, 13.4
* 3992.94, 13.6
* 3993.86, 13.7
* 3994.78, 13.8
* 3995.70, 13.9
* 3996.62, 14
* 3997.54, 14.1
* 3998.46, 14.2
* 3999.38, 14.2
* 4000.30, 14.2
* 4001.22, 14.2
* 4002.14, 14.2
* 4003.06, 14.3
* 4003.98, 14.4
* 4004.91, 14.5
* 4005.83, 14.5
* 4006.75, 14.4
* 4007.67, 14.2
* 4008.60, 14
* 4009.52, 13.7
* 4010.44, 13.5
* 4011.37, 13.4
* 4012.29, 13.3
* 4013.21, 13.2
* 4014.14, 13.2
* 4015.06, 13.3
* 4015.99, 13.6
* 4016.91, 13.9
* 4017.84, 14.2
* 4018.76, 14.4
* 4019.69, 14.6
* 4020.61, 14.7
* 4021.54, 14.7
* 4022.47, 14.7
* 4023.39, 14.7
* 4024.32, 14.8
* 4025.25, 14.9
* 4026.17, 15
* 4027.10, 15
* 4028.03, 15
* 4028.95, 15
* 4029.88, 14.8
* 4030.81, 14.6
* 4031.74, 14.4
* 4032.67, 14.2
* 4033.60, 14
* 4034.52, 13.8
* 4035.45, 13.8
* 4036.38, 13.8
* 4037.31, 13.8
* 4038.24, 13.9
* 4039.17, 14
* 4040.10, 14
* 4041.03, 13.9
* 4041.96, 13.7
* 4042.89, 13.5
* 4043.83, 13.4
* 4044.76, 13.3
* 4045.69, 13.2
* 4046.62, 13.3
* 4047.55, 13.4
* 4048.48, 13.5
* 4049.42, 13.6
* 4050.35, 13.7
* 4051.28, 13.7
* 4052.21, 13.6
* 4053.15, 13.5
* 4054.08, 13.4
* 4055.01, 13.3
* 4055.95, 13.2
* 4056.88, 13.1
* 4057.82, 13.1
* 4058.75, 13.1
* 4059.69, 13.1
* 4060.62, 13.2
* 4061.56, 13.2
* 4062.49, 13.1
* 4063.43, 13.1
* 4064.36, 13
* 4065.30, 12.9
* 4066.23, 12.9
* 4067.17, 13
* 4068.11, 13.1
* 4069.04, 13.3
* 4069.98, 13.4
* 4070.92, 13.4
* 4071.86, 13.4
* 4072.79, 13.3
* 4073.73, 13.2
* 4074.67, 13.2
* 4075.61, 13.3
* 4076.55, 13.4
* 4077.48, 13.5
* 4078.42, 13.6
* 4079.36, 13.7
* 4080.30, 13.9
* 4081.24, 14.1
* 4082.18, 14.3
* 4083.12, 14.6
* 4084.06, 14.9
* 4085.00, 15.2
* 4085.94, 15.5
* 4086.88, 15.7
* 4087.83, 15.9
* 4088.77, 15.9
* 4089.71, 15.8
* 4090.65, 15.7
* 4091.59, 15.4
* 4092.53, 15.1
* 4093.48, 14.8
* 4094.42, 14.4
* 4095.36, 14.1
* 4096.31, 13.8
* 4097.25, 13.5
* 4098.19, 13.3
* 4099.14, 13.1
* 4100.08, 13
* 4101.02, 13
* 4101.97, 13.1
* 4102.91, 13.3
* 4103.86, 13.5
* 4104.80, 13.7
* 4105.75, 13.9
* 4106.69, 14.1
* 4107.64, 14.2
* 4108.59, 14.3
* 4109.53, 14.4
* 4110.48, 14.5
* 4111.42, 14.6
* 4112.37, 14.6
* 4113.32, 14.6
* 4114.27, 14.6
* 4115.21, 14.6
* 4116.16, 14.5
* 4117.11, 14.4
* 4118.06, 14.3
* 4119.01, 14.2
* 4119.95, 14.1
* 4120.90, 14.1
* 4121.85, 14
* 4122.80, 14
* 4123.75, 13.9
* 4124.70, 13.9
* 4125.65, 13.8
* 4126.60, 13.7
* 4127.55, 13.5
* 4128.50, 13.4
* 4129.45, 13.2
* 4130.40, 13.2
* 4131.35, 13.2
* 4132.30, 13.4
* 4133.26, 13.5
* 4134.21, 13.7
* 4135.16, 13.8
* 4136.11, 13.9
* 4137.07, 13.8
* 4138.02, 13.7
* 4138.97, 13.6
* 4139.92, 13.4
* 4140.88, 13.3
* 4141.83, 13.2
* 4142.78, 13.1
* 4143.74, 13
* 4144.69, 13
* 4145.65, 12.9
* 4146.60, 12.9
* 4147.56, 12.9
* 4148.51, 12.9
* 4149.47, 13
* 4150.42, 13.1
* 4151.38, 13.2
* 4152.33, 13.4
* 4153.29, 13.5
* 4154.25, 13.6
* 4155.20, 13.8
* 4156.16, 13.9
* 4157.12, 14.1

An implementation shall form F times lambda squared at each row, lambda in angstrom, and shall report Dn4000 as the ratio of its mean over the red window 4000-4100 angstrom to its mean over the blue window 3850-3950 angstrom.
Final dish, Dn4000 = 1.9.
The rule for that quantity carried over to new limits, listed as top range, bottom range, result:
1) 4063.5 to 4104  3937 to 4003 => 1.50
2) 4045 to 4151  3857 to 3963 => 1.83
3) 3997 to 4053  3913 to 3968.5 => 1.86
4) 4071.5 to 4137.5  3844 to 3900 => 2.06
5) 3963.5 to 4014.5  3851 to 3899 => 1.56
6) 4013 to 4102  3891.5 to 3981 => 1.77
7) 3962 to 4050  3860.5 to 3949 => 1.62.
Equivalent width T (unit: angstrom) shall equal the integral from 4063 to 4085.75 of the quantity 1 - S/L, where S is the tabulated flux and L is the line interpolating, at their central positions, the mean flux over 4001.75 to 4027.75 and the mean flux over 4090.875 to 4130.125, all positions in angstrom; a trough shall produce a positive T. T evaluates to 0.79 angstrom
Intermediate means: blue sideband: 14.2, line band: 13.6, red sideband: 14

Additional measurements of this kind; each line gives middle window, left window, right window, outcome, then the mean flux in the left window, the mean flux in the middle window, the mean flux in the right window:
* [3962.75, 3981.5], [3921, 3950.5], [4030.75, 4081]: 3.33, 7.13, 7.5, 13.5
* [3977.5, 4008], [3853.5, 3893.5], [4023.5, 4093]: -3.59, 7.54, 13.1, 13.9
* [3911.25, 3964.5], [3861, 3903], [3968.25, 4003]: 8.90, 8.13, 8.19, 11.3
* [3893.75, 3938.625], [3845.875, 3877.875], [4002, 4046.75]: 4.89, 7.15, 8.32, 14.1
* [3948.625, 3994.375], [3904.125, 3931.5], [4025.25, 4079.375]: 4.95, 8.76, 9.58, 13.6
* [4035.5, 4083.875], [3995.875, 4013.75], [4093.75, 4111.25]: 1.44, 14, 13.5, 13.8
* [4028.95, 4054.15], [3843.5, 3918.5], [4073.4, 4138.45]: -2.86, 8.19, 13.8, 14.1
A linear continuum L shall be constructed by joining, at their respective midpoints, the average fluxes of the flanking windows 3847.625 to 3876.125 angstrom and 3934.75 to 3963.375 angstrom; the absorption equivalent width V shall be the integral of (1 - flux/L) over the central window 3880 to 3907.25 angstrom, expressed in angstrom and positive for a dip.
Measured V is -4.2 angstrom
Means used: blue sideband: 7.12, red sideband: 8.46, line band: 8.79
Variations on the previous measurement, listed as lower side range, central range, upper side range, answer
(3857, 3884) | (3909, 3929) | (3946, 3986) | -2.3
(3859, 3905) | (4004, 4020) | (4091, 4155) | -3.9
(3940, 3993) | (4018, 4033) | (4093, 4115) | -4.6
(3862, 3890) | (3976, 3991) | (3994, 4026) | 1.4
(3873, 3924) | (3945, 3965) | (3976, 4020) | 3.7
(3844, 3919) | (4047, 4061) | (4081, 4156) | -1.1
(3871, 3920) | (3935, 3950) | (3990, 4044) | 4.5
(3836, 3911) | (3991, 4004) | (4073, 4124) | -3.1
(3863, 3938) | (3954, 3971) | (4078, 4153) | 4.4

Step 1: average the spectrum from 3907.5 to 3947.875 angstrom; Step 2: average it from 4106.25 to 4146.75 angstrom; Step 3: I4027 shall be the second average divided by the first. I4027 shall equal 1.8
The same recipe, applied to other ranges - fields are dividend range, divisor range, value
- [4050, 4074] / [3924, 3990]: 1.61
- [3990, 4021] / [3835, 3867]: 2.13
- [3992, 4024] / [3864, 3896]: 1.77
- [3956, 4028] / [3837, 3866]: 1.75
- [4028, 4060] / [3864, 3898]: 1.71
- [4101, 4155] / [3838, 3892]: 1.90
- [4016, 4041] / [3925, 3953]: 1.98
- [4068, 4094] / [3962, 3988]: 1.67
